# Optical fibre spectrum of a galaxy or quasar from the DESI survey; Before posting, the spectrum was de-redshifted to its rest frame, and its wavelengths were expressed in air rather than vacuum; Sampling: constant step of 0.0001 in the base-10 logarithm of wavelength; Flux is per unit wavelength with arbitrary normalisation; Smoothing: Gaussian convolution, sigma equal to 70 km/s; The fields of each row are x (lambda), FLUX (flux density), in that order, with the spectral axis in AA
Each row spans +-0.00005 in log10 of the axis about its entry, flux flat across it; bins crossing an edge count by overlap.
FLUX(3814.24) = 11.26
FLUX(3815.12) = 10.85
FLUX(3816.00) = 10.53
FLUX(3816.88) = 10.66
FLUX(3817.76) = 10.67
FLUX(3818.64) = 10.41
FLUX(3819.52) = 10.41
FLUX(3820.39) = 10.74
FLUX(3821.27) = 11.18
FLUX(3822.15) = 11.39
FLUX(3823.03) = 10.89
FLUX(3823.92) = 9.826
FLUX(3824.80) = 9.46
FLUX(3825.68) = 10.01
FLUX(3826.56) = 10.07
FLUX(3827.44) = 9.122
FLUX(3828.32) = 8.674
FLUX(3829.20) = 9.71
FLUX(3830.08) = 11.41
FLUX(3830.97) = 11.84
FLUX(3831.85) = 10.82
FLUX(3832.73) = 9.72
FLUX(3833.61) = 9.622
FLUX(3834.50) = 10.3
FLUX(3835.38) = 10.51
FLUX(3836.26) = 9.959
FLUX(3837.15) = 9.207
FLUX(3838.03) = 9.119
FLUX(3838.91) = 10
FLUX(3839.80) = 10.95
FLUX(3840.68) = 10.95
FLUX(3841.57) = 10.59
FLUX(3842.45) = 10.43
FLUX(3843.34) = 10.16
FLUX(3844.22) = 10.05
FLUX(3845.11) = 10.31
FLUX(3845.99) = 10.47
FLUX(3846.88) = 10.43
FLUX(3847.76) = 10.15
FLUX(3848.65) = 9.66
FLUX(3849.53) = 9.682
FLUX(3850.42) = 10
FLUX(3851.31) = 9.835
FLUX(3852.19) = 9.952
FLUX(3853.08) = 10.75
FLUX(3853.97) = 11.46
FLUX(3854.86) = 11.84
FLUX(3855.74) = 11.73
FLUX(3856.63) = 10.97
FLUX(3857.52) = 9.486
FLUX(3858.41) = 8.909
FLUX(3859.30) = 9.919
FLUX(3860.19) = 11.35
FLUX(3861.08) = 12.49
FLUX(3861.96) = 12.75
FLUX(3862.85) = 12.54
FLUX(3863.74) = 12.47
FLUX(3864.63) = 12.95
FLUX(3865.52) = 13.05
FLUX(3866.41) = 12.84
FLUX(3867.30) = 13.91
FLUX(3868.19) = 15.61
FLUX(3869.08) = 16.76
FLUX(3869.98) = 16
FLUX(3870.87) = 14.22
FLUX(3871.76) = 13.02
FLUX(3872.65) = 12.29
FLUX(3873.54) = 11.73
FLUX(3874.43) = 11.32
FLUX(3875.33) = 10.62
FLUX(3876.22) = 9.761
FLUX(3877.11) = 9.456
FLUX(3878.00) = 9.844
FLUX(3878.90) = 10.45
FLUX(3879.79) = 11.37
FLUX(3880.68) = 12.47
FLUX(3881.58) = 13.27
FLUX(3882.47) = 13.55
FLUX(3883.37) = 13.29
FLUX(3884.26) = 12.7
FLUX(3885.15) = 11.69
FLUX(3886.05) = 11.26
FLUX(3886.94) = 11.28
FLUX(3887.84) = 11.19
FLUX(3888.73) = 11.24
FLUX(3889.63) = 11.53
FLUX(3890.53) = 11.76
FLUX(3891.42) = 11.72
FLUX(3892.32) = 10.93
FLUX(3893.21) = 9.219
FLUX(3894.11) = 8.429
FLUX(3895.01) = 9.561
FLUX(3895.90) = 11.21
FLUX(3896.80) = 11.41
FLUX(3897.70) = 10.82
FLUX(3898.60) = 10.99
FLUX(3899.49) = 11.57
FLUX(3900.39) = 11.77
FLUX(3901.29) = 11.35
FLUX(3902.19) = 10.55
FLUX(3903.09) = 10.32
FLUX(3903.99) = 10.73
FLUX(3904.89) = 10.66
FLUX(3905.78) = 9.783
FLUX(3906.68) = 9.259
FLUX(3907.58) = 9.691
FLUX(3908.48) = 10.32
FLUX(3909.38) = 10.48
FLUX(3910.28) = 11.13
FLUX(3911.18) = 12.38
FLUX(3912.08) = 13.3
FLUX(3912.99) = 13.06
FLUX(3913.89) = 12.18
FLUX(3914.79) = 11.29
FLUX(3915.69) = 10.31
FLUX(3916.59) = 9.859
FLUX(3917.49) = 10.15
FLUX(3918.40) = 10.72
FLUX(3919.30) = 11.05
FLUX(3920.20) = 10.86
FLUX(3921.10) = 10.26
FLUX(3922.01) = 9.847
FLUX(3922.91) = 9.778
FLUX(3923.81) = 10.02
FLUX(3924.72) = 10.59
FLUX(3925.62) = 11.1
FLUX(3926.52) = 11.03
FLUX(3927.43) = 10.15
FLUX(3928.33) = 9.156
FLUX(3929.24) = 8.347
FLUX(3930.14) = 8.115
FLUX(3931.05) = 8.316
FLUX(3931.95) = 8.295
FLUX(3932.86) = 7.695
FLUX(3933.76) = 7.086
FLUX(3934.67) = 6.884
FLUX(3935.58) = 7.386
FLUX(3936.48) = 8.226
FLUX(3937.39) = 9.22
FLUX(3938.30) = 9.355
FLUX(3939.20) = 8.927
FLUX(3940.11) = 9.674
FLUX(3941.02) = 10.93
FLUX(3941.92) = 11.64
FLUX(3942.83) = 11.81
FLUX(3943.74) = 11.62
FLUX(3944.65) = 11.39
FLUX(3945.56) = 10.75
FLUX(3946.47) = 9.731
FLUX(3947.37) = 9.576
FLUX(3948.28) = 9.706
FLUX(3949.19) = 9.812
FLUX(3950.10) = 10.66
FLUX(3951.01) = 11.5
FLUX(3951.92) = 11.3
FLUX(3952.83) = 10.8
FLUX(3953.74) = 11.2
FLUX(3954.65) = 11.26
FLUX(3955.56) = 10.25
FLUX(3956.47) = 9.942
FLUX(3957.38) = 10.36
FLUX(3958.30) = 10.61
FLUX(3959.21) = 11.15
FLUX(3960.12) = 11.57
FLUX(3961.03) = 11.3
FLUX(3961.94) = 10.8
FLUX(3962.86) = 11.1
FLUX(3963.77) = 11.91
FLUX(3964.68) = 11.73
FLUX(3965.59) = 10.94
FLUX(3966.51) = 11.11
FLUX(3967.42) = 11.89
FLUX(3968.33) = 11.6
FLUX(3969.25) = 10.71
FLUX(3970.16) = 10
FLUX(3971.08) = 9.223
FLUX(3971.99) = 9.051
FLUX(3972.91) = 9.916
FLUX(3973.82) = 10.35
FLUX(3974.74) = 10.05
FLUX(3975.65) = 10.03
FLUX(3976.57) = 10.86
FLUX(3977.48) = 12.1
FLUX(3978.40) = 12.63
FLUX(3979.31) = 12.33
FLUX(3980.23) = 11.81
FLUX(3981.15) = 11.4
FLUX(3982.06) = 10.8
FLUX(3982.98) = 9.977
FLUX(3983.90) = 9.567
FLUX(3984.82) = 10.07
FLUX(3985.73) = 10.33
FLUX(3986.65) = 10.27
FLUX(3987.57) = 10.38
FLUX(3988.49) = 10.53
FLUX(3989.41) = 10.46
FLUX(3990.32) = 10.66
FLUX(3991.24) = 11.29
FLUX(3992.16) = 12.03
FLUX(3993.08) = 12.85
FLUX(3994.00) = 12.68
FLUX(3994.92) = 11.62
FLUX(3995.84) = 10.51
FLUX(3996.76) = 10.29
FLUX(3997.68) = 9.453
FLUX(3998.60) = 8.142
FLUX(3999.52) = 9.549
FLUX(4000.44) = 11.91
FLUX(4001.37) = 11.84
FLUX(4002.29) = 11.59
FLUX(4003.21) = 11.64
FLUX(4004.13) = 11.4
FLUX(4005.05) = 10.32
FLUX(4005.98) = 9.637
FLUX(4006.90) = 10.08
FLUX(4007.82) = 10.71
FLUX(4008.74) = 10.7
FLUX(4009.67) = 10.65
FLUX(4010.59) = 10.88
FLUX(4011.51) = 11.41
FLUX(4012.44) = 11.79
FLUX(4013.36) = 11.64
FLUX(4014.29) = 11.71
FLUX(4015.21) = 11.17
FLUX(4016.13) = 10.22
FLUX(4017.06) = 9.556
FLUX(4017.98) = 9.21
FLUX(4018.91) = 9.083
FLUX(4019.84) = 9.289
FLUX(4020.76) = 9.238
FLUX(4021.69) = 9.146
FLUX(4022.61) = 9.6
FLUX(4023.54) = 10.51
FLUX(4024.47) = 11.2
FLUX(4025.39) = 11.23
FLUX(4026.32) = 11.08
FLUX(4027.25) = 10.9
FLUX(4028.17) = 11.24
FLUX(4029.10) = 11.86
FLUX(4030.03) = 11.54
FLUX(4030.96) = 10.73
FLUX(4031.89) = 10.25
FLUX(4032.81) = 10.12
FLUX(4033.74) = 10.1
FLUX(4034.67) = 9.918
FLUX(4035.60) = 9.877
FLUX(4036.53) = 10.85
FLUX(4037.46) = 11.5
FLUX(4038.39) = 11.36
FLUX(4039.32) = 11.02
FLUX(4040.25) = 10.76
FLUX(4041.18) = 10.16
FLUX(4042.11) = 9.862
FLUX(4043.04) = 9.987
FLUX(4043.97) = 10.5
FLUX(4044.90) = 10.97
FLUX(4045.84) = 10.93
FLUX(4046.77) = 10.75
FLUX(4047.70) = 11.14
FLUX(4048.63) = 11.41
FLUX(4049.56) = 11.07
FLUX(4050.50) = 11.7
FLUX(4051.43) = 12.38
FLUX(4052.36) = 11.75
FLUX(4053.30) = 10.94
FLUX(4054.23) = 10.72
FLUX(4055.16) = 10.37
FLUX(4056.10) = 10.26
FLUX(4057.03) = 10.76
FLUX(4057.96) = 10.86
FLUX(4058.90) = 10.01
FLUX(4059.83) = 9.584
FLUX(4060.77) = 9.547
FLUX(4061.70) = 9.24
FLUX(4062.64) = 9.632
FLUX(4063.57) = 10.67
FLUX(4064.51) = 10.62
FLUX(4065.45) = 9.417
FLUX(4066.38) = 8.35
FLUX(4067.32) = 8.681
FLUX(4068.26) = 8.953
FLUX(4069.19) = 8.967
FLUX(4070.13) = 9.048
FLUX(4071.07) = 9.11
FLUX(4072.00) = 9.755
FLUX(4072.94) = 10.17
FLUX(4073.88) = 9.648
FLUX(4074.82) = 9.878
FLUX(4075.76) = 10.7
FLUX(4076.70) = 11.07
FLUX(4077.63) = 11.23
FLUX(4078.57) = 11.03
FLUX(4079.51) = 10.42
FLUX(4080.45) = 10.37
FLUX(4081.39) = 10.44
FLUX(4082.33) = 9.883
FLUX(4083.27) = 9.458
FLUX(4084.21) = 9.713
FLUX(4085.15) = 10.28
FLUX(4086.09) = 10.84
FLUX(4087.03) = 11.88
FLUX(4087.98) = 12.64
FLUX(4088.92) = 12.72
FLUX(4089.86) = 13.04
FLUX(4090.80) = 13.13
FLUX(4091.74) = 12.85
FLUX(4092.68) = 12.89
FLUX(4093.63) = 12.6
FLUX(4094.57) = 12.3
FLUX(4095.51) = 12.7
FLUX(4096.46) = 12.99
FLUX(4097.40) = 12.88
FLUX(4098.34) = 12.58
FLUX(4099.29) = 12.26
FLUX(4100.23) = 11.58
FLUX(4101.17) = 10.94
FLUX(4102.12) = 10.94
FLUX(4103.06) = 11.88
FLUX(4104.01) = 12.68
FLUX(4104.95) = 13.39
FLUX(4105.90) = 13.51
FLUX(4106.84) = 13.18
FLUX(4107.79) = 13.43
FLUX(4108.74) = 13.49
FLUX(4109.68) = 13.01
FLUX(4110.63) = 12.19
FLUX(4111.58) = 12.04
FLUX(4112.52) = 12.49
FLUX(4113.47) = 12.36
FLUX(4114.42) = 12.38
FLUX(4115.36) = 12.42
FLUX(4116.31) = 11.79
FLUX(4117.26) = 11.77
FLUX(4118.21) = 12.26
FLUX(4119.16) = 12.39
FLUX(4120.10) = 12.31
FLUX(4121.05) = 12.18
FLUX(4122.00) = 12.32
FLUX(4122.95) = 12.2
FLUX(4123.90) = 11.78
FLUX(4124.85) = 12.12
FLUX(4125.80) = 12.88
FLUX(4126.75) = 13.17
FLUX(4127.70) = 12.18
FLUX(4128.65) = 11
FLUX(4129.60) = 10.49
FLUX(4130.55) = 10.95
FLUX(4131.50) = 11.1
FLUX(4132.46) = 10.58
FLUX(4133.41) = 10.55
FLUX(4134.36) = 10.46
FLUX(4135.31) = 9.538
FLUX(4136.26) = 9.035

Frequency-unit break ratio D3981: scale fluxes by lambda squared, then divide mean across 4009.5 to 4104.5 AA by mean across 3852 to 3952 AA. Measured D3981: 1.1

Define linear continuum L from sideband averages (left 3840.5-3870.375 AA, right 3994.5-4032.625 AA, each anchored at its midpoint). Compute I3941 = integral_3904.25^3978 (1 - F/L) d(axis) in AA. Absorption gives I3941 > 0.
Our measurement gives 4.3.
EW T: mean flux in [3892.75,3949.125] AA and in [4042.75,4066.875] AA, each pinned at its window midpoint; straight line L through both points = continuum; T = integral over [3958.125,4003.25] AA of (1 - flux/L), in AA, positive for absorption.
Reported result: -2.4 AA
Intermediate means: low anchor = 10.2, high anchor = 10.5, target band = 10.9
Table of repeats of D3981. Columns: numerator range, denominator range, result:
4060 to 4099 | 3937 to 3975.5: 1.08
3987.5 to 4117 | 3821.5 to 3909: 1.09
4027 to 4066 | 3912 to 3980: 1.08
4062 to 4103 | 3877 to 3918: 1.08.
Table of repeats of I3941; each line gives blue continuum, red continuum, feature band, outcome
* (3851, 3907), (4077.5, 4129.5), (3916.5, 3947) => 5.1 AA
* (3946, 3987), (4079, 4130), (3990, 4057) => 3.2 AA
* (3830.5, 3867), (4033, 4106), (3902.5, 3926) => 0.1 AA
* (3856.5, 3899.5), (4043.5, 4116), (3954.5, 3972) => 1.0 AA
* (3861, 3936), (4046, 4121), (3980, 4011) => 1.2 AA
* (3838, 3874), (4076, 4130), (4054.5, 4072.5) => 3.4 AA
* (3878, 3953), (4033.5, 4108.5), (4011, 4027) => 0.6 AA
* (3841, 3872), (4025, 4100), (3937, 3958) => 1.4 AA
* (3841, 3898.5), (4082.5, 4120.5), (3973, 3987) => 1.2 AA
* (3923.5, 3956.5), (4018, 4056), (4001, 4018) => -0.8 AA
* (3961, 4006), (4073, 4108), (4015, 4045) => 2.2 AA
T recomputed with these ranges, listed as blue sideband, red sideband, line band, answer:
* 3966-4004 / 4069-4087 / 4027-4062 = -1.0 AA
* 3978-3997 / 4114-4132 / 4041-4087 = 5.2 AA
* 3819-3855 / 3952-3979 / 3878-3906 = -1.9 AA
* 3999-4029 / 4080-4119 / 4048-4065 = 1.1 AA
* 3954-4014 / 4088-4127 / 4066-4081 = 2.7 AA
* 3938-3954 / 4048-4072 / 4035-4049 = -0.7 AA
